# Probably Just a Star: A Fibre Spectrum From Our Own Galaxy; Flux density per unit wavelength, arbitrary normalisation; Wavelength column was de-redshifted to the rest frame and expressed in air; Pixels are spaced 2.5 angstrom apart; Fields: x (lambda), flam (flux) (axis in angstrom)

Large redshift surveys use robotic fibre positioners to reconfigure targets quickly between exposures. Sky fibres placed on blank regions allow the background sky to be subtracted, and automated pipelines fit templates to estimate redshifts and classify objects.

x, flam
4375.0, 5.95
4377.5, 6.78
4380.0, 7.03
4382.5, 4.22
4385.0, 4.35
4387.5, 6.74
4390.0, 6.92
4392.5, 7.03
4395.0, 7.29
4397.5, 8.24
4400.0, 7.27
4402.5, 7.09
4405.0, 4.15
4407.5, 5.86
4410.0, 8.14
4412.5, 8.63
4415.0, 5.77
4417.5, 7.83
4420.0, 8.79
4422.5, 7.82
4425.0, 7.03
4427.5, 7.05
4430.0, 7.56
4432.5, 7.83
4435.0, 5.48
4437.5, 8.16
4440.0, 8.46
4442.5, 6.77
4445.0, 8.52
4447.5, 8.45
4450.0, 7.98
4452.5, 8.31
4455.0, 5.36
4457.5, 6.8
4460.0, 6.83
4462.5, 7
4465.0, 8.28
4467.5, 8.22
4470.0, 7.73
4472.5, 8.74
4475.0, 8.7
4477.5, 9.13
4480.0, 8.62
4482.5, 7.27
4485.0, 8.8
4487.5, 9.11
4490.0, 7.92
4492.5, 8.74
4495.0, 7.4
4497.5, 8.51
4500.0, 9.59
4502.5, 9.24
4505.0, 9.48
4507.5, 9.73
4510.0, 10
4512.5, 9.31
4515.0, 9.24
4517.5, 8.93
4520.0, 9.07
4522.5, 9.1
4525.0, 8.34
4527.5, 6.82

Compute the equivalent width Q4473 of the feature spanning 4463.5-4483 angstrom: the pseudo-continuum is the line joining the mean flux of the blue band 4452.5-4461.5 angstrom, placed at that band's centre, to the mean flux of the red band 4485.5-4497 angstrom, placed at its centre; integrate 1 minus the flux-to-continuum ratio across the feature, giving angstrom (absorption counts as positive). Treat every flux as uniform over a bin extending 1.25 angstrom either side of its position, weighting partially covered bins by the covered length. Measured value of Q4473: -2.44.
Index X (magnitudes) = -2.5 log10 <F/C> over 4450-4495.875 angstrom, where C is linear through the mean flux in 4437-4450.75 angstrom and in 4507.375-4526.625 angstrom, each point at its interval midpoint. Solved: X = 0.072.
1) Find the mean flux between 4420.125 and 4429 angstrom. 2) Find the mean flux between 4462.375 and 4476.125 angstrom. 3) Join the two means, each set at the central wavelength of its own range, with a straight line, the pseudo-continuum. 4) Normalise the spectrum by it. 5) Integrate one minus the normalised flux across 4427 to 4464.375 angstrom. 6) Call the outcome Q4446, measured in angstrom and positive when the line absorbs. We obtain 2.0 angstrom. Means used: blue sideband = 7.5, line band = 7.39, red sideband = 8.2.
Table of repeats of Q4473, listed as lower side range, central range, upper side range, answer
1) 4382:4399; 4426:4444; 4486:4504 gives 0.2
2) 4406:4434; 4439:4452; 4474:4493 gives -0.3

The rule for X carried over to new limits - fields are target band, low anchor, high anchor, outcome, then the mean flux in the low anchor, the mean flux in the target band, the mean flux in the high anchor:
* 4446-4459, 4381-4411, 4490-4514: 0.06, 6.43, 7.39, 9.05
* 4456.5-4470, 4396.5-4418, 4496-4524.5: 0.10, 6.95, 7.47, 9.25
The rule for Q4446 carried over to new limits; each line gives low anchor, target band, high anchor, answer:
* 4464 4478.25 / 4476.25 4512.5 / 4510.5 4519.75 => 0.1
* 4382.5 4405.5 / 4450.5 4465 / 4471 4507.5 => 1.7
